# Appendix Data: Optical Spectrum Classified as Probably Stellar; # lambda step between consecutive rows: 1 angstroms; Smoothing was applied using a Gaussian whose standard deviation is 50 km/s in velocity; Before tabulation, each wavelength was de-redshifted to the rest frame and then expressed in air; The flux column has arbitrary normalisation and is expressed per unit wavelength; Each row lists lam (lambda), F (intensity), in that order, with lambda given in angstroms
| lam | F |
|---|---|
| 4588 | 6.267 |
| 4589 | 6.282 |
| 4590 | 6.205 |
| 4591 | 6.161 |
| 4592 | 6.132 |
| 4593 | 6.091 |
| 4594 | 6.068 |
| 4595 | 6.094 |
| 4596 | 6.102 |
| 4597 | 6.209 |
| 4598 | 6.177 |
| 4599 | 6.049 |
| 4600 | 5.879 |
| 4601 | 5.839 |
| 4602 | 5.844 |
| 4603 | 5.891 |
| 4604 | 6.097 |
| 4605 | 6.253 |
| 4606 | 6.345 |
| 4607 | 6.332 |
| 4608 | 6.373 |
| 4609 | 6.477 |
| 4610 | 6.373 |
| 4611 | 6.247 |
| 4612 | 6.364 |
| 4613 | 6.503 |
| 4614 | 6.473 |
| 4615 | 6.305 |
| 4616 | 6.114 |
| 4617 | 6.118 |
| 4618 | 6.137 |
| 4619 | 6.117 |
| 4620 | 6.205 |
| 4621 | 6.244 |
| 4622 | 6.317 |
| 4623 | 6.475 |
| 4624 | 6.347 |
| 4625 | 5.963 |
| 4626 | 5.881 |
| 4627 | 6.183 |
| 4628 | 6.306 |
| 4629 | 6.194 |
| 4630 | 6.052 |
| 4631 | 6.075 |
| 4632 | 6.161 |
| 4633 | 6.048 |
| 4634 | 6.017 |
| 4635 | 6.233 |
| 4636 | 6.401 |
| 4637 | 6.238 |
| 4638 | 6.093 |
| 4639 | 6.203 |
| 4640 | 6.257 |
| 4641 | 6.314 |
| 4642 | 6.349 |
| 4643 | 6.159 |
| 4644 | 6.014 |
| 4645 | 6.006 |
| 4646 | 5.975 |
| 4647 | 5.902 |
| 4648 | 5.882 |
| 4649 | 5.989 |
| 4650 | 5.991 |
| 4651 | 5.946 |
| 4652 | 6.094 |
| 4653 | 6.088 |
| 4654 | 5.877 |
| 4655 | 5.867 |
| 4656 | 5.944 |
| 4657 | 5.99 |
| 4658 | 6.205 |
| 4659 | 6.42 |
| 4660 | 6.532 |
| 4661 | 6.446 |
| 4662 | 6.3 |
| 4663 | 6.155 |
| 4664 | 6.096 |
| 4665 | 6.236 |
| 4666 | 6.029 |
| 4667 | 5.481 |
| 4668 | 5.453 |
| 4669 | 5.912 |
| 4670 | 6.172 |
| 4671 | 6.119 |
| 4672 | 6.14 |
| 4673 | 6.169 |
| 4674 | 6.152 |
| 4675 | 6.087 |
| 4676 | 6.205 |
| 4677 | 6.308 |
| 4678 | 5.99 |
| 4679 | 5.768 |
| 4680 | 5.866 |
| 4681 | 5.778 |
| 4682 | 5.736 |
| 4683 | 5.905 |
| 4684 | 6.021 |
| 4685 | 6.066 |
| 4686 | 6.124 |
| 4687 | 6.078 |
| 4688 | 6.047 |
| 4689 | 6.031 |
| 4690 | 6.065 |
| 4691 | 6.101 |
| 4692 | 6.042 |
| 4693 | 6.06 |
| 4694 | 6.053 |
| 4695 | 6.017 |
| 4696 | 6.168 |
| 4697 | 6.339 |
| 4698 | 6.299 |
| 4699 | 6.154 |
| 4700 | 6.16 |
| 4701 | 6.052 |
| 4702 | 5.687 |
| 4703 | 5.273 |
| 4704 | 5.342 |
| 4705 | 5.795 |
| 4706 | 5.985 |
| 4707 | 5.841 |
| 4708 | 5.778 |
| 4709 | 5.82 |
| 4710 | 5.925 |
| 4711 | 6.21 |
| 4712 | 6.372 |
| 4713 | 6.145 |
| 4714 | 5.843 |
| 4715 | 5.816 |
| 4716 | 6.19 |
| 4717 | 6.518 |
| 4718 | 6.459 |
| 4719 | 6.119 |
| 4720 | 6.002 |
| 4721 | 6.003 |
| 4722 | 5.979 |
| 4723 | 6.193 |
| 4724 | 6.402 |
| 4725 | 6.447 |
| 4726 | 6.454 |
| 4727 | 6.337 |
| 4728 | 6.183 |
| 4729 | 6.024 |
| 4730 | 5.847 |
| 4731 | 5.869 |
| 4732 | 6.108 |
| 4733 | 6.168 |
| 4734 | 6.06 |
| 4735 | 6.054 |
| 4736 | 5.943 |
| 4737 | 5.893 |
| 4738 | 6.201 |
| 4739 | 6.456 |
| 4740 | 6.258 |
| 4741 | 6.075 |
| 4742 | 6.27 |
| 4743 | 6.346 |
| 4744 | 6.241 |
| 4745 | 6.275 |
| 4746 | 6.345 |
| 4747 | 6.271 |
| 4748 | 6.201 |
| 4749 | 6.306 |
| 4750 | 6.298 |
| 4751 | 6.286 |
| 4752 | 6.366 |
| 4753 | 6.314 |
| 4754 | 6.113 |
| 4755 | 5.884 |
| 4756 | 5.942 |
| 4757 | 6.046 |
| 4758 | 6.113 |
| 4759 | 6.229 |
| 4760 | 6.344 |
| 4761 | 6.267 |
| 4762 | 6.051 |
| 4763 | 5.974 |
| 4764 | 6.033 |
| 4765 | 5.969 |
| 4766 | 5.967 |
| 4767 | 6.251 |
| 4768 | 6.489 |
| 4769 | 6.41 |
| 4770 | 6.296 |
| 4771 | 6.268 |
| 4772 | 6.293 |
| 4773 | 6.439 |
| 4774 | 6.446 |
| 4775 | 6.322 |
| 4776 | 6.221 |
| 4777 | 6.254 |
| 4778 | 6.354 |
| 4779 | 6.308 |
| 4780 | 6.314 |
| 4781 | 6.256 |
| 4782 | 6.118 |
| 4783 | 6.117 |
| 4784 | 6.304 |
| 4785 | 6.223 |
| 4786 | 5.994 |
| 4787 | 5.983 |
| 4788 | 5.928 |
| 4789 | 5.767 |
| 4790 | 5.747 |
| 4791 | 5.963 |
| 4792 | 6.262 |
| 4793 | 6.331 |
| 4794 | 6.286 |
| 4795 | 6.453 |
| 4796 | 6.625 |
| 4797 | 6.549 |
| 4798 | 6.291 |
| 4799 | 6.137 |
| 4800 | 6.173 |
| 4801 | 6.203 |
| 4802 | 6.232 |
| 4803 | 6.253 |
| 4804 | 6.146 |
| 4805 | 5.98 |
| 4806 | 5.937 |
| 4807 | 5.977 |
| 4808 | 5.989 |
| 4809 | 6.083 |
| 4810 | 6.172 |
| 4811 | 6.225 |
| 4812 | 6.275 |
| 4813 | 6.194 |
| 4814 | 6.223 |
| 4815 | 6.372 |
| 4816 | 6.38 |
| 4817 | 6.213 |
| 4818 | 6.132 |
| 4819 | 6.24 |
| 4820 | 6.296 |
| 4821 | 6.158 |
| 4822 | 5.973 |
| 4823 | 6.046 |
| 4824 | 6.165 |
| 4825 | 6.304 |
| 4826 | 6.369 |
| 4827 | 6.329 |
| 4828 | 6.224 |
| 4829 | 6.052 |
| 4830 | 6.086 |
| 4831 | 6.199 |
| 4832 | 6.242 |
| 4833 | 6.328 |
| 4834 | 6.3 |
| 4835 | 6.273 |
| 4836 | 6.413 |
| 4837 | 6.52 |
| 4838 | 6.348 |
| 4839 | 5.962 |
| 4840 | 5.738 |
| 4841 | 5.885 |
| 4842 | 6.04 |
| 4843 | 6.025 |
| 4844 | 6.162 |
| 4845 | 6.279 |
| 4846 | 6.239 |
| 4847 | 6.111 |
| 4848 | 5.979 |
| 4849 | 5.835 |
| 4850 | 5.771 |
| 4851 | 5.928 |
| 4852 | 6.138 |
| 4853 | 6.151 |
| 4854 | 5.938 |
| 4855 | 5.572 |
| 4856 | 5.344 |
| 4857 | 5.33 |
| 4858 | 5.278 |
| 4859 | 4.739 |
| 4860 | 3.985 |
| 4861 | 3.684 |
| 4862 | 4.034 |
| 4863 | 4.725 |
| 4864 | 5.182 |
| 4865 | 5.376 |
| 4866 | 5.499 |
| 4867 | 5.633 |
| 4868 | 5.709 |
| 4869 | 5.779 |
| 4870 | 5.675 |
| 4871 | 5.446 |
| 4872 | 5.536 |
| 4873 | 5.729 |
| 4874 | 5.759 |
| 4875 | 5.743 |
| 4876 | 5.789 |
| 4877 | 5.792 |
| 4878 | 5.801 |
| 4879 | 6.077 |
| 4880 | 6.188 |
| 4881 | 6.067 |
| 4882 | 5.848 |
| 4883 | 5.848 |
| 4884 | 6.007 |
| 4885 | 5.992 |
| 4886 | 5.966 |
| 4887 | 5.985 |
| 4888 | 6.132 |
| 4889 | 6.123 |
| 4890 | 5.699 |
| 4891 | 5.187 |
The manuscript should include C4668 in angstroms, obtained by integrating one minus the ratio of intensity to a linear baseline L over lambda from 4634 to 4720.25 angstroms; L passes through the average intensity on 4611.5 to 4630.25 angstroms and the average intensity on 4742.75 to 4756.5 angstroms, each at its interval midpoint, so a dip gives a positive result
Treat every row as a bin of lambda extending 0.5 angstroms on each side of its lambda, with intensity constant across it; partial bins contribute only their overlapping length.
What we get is 2.4 angstroms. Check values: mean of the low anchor 6.23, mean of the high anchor 6.23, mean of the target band 6.05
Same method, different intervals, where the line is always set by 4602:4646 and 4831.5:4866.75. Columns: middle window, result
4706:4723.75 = -0.2 angstroms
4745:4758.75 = -0.6 angstroms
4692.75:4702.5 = -0.1 angstroms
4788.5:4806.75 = -1.2 angstroms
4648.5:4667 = 0.1 angstroms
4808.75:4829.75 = -1.6 angstroms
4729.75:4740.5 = -0.2 angstroms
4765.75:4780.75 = -1.1 angstroms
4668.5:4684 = 0.2 angstroms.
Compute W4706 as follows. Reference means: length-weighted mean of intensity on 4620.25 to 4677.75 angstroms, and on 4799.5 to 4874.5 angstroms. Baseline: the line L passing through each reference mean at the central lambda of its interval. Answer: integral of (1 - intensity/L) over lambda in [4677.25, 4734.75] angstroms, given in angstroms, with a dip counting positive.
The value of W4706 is 0.1 angstroms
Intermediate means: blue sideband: 6.12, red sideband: 5.9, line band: 6.04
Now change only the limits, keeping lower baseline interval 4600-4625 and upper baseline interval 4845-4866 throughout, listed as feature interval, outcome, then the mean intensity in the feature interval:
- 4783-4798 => -1.5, 6.17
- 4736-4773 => -3.0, 6.2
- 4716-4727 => -0.8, 6.26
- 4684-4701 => -0.4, 6.11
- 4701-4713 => 0.1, 5.84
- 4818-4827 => -1.1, 6.2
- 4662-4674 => 0.0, 6.02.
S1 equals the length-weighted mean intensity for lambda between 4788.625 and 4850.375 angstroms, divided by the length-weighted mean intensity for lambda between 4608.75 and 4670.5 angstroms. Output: 1.00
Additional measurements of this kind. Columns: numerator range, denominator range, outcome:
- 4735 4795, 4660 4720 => 1.03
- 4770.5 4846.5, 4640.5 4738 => 1.02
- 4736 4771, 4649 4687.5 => 1.03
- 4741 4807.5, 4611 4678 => 1.01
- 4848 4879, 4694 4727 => 0.90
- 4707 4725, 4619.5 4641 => 0.99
